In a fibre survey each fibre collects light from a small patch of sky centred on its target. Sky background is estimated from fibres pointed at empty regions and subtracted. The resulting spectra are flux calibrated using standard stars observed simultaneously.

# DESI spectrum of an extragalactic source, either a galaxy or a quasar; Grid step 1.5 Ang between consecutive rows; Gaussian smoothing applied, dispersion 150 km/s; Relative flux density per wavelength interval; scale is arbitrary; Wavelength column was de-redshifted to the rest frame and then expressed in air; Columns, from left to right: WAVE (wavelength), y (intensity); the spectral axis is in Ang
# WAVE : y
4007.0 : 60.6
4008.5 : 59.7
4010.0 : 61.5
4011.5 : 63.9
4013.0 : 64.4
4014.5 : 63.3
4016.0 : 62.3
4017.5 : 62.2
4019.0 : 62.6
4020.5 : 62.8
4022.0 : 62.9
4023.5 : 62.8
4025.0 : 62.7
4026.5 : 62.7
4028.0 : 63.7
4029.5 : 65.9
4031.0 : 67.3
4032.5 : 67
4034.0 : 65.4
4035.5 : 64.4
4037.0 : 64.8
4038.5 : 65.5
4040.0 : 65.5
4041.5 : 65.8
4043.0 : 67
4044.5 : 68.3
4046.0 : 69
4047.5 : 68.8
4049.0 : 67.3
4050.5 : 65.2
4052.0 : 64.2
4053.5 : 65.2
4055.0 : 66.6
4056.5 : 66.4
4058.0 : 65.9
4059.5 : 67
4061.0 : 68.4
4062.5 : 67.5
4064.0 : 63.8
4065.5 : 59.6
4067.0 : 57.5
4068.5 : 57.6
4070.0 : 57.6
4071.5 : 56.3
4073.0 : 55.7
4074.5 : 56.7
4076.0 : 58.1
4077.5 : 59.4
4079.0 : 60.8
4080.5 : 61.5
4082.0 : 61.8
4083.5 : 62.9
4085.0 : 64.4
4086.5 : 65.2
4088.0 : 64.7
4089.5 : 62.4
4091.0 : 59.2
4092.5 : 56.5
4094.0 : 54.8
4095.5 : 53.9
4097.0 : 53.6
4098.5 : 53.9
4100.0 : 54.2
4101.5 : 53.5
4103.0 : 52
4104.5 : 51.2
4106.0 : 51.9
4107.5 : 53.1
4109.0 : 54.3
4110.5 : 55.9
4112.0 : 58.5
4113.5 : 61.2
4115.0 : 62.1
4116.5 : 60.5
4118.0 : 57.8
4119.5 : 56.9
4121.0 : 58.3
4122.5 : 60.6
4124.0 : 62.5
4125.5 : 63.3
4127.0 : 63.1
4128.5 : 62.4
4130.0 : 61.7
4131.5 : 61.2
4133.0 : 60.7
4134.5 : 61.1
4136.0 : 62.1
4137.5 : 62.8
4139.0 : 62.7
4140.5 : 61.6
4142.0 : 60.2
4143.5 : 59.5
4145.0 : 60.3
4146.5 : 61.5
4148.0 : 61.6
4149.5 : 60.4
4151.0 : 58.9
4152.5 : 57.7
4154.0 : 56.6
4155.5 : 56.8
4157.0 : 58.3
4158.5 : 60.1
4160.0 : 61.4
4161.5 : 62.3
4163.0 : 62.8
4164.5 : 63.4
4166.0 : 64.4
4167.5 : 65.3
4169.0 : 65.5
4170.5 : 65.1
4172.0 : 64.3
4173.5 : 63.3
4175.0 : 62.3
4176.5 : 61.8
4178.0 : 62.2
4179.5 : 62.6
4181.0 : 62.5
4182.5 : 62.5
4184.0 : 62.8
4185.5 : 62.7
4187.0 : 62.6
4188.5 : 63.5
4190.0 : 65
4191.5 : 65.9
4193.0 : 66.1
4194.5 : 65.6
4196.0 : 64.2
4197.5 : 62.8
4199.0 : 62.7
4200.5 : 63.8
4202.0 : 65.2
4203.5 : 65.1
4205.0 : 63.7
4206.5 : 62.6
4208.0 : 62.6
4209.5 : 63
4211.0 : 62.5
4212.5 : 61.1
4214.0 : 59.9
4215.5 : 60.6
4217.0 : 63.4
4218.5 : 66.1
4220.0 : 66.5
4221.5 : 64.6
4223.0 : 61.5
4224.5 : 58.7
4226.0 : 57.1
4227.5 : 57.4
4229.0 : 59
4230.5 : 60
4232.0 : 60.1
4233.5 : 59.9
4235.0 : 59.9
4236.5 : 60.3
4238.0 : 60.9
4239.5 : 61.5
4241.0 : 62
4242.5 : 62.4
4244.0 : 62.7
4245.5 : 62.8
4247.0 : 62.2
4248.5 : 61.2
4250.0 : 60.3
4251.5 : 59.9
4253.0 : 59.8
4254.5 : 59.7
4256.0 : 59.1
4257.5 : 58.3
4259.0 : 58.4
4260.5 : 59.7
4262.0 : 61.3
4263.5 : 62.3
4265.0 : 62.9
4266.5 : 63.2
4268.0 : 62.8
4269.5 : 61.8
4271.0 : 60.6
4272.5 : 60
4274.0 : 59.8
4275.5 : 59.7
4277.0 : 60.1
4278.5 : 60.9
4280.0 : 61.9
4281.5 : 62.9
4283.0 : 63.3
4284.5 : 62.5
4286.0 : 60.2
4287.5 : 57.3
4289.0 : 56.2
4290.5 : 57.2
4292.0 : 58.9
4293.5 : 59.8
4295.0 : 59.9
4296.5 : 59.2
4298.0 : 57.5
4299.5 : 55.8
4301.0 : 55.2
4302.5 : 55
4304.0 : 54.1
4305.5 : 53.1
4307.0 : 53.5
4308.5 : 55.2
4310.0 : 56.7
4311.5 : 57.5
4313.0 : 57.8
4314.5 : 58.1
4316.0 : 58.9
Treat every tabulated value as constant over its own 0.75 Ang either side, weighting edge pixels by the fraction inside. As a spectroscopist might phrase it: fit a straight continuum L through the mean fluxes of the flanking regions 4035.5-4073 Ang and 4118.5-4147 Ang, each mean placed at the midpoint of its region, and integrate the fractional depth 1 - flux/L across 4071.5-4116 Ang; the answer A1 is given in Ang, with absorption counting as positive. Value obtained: 3.6 Ang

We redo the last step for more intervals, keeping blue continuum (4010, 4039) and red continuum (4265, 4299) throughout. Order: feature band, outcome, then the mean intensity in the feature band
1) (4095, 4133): 3.1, 57.6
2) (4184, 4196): -0.5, 64.4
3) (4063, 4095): 1.7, 59.8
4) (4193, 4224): -1.0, 63.4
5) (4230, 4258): 0.1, 60.7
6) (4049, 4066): -0.6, 65.6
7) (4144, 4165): 0.7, 60.1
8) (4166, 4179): -0.4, 63.7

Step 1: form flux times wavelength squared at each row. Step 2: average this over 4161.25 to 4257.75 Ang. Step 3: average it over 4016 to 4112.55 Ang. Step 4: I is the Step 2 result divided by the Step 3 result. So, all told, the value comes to 1.1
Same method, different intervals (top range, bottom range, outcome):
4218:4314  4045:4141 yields 1.07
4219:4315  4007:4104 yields 1.06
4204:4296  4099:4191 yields 1.06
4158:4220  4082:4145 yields 1.11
